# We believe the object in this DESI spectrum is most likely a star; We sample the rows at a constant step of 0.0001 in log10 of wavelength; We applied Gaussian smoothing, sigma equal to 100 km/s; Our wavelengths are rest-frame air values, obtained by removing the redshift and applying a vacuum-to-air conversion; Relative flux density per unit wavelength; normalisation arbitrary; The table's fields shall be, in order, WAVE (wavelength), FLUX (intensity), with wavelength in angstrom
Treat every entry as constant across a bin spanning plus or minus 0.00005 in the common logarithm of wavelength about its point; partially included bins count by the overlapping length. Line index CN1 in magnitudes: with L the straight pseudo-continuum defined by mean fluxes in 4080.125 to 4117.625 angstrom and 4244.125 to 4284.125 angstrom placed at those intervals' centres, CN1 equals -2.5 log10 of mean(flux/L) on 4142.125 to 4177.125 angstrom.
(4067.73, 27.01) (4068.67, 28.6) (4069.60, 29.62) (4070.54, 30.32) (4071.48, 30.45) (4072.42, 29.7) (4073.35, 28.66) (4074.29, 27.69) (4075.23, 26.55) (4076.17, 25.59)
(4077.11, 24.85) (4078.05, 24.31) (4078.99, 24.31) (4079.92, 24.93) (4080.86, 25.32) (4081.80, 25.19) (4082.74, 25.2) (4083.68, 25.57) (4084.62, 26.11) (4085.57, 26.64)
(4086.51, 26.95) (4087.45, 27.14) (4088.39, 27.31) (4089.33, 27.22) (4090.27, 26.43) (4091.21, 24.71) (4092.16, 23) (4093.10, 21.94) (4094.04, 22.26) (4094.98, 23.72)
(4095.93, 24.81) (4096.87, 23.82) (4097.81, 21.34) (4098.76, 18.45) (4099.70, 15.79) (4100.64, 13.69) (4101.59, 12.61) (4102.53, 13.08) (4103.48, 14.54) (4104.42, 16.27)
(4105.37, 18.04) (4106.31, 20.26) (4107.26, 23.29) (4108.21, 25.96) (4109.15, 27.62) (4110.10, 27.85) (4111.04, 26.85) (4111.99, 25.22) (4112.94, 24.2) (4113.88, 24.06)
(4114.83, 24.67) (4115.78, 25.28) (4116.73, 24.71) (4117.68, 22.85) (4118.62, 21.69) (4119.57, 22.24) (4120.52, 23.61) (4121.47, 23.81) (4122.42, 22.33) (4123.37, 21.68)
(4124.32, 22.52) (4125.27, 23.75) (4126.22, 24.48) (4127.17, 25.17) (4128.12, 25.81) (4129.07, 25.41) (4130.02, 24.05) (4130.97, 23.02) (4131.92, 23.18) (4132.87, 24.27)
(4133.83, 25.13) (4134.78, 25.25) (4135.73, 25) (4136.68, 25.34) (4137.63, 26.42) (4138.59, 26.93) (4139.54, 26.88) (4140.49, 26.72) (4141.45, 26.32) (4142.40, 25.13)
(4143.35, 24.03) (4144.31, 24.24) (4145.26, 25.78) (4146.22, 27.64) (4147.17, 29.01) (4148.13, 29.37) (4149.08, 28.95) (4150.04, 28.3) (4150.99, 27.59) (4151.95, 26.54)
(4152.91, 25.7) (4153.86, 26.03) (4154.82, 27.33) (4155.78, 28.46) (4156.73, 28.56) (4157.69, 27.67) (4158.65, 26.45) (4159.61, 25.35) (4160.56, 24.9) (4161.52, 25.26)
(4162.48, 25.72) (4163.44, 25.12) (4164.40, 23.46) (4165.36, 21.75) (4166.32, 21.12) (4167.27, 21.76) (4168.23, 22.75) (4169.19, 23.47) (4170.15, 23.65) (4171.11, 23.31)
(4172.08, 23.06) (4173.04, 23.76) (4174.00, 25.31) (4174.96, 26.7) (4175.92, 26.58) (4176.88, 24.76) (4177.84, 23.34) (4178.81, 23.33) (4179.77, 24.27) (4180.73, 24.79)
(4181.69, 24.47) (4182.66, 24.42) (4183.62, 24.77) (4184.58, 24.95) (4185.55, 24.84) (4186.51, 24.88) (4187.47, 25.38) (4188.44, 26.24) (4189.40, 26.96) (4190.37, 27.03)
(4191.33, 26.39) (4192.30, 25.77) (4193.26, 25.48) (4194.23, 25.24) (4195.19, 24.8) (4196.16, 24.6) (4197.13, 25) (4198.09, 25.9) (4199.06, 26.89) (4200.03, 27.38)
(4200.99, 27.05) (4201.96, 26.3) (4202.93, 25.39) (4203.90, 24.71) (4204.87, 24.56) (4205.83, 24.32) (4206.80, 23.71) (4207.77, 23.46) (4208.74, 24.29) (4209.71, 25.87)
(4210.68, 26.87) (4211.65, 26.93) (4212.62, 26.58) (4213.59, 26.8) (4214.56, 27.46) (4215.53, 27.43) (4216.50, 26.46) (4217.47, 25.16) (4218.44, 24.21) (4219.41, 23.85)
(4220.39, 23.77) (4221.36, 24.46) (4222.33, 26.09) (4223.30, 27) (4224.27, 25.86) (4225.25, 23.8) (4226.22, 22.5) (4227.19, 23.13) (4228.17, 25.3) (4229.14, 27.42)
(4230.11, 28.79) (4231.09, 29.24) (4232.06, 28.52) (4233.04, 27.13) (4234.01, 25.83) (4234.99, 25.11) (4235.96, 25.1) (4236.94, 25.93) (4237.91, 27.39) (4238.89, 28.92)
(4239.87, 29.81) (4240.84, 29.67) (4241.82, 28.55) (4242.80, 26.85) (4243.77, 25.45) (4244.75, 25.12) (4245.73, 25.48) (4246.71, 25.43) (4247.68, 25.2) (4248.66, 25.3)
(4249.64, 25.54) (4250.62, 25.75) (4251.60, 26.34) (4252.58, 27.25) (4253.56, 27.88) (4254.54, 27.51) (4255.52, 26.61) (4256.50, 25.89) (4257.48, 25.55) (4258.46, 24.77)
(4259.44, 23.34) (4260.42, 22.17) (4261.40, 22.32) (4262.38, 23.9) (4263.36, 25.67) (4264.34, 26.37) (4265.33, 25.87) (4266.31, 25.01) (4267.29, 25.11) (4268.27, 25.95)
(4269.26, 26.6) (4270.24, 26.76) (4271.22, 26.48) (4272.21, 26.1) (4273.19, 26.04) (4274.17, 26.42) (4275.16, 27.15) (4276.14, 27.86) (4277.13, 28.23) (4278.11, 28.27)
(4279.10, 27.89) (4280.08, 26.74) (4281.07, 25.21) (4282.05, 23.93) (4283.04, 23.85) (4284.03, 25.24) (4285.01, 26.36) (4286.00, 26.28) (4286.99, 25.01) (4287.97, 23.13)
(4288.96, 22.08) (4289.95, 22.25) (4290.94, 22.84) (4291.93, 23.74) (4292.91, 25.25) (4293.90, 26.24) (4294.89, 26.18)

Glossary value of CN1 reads -0.07 mag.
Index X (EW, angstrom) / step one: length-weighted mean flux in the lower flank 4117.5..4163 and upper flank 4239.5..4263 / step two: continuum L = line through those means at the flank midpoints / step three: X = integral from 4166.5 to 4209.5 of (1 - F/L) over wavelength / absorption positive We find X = 1.3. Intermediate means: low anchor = 25.5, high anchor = 25.9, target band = 24.9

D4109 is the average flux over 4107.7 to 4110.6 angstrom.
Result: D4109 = 27.1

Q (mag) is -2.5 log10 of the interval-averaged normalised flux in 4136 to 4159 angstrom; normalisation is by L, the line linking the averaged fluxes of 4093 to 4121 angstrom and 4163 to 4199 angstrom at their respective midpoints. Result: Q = -0.155 mag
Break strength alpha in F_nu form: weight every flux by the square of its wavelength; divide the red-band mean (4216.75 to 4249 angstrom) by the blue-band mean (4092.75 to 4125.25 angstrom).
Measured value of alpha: 1.27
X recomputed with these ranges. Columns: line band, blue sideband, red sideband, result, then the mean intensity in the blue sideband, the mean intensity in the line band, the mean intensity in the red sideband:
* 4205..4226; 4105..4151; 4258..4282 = 0.1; 24.9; 25.4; 25.8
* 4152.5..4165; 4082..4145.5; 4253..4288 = -1.0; 23.6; 26.1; 25.8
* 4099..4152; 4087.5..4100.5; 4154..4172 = 0.1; 23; 23.8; 24.8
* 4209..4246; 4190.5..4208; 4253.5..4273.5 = -1.2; 25.5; 26.3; 25.5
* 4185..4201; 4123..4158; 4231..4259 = 0.3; 25.9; 25.8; 26.6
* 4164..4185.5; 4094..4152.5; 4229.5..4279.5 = 0.7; 23.7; 23.9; 26.4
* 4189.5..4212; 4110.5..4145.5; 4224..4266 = -0.1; 24.5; 25.6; 26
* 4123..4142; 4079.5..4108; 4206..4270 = -1.4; 22.2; 24.9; 25.9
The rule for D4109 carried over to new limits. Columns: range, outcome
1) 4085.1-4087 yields 26.8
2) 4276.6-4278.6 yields 28.2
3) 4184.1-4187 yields 24.9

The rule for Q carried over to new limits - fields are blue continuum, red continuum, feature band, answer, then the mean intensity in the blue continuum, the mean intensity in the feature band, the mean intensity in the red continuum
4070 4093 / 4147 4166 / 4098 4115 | 0.267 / 26.4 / 20.6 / 26.5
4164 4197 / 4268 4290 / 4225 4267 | -0.025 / 24.5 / 26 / 25.9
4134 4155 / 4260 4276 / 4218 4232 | 0.018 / 26.5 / 25.5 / 25.6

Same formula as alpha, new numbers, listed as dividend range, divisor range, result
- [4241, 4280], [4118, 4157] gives 1.09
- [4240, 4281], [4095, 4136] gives 1.24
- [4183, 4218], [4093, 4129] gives 1.21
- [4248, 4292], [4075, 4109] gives 1.22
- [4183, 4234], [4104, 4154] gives 1.07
